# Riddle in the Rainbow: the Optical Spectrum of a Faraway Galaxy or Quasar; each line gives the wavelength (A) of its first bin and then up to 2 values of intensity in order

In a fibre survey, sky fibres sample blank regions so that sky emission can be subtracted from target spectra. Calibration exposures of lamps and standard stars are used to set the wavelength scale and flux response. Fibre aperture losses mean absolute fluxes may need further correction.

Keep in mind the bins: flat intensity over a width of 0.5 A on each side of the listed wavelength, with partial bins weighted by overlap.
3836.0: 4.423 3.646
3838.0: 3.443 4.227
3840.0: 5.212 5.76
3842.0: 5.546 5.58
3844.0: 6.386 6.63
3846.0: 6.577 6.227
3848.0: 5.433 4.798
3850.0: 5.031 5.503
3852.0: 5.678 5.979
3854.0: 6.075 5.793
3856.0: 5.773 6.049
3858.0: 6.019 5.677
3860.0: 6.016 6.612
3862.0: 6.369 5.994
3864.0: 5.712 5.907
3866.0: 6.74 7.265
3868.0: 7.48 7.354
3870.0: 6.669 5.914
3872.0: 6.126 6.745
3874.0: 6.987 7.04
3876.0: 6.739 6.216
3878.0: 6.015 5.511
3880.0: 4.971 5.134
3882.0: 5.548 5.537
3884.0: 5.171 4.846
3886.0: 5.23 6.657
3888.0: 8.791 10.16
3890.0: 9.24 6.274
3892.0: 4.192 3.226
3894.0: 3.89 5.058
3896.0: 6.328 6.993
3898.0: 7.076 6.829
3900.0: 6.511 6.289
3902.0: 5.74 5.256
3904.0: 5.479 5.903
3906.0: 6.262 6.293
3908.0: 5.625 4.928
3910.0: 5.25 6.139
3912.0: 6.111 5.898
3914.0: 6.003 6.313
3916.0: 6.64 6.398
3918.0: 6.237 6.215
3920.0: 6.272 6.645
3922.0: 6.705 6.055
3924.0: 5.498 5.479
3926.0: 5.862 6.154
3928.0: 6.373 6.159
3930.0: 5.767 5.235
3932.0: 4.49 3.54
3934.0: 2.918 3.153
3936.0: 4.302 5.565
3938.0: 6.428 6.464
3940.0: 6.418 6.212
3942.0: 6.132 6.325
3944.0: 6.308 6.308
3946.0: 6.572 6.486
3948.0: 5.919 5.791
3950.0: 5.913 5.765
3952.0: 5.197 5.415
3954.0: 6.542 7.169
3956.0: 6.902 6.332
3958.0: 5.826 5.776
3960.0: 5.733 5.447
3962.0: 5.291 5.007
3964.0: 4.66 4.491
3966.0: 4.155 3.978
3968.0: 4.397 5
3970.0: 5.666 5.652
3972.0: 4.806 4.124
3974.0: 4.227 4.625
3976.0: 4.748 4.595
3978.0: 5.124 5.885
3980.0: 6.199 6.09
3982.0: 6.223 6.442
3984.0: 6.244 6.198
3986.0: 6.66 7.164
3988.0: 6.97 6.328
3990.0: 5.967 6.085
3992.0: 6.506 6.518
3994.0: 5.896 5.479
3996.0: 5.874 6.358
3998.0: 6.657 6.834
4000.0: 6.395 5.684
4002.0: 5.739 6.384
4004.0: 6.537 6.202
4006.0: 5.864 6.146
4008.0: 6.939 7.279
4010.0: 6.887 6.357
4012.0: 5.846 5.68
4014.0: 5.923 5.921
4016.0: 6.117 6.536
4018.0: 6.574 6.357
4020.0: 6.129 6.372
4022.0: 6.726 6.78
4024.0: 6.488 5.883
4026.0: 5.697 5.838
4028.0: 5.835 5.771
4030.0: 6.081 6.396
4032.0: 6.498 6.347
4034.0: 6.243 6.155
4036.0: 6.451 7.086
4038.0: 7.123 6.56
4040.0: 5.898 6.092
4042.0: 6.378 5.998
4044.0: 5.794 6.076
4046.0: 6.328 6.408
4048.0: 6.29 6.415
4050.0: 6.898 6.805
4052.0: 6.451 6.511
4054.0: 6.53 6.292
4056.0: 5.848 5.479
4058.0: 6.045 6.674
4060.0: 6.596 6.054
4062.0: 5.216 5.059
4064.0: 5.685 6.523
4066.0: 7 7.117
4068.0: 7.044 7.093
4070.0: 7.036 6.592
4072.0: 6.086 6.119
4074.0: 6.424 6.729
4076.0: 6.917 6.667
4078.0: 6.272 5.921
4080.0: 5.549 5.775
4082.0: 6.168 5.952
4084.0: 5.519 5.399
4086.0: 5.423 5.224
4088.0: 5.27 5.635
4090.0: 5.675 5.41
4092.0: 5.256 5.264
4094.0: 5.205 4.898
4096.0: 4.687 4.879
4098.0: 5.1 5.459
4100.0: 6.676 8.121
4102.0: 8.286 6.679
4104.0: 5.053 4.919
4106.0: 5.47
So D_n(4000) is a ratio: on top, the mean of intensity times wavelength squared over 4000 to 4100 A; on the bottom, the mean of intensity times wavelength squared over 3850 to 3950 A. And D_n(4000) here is 1.1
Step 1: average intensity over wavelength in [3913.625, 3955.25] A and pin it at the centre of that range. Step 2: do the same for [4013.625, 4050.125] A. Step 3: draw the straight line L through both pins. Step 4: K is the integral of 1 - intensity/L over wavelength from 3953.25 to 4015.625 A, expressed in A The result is 2.2 A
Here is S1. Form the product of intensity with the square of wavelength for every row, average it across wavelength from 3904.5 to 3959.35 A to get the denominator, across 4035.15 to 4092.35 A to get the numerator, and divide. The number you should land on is 1.13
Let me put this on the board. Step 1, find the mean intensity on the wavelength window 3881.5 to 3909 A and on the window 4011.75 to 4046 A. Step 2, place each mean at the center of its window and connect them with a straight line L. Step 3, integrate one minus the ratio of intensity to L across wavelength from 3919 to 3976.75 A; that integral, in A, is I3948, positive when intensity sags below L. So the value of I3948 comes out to 5.8 A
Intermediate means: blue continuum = 6.07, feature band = 5.52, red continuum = 6.23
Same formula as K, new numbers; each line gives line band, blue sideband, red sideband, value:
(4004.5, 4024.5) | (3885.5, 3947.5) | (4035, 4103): -0.92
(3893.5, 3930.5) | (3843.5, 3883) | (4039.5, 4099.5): 0.45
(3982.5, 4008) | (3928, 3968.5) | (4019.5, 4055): -1.52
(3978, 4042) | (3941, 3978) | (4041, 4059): -3.91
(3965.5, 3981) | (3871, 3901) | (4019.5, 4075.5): 3.31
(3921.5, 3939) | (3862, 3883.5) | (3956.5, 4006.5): 1.94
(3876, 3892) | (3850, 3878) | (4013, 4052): -0.03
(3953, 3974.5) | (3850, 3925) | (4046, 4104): 2.87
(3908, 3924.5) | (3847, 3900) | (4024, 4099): 0.13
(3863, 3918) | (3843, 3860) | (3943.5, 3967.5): -3.44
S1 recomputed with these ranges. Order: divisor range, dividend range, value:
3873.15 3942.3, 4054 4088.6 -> 1.13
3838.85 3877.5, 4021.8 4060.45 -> 1.13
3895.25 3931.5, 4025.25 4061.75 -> 1.10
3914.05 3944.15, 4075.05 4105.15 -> 1.10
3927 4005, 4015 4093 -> 1.13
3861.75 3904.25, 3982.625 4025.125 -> 1.08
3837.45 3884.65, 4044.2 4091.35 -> 1.15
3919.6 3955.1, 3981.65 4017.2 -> 1.13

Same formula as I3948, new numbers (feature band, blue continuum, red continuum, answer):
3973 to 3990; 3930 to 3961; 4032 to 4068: 0.3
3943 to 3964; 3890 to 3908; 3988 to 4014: 0.4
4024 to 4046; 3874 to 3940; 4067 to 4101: -1.1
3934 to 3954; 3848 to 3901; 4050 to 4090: 1.2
